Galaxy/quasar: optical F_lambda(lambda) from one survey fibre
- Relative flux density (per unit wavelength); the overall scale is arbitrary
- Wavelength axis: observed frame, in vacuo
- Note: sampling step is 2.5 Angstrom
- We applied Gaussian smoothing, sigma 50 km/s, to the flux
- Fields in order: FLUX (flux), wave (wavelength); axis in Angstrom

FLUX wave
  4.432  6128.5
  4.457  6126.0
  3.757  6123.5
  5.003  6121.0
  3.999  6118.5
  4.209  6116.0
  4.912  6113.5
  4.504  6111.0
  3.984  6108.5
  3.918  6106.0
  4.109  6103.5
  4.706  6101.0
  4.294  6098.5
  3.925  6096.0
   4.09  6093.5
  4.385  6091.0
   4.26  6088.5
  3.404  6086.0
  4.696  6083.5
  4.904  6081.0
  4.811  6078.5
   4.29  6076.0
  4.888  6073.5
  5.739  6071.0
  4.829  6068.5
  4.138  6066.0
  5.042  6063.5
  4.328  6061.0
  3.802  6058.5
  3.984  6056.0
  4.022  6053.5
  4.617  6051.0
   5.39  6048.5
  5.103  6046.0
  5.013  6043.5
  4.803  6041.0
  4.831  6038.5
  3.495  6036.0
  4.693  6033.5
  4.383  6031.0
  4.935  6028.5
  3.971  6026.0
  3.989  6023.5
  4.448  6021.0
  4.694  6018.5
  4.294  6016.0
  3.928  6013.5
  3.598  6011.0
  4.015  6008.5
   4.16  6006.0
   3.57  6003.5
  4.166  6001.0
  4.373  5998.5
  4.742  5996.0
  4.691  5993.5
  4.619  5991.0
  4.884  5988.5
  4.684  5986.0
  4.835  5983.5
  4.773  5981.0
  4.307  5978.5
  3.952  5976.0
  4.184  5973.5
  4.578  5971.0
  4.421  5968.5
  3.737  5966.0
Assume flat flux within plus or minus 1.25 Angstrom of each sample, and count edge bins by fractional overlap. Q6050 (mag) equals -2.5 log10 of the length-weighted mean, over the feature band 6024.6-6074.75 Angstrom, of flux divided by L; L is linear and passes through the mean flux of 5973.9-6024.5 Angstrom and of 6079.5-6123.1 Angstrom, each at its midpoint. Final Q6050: -0.07 mag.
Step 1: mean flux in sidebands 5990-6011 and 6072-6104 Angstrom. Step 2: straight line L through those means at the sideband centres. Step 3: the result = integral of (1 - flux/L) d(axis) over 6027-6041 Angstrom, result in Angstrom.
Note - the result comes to -0.6 Angstrom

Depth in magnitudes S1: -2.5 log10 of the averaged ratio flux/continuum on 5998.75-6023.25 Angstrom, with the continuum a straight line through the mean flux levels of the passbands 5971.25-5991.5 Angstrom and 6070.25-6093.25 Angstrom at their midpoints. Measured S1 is 0.11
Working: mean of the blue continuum 4.53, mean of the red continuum 4.55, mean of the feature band 4.1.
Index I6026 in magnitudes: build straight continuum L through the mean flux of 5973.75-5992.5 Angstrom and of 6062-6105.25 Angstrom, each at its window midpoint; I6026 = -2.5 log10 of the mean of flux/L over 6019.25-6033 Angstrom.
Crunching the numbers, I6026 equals 0.04 mag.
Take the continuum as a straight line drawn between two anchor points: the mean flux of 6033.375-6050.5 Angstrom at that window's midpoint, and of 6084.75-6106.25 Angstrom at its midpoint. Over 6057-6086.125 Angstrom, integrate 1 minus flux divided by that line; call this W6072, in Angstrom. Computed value -1.35 Angstrom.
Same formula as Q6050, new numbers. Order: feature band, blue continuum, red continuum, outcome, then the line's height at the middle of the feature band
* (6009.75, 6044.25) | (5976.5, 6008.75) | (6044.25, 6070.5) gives 0.04 mag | 4.51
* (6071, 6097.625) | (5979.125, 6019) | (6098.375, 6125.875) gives -0.02 mag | 4.33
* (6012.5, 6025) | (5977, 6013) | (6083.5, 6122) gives 0.02 mag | 4.35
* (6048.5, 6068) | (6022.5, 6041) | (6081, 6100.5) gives -0.02 mag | 4.3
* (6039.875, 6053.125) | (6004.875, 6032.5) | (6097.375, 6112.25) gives -0.16 mag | 4.23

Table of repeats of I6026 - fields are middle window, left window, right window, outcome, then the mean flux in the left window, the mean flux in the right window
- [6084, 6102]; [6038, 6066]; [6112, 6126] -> 0.08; 4.6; 4.39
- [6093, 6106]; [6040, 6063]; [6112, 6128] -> 0.06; 4.58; 4.39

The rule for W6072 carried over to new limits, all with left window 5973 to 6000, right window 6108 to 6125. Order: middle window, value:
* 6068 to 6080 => -1.3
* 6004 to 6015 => 1.5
